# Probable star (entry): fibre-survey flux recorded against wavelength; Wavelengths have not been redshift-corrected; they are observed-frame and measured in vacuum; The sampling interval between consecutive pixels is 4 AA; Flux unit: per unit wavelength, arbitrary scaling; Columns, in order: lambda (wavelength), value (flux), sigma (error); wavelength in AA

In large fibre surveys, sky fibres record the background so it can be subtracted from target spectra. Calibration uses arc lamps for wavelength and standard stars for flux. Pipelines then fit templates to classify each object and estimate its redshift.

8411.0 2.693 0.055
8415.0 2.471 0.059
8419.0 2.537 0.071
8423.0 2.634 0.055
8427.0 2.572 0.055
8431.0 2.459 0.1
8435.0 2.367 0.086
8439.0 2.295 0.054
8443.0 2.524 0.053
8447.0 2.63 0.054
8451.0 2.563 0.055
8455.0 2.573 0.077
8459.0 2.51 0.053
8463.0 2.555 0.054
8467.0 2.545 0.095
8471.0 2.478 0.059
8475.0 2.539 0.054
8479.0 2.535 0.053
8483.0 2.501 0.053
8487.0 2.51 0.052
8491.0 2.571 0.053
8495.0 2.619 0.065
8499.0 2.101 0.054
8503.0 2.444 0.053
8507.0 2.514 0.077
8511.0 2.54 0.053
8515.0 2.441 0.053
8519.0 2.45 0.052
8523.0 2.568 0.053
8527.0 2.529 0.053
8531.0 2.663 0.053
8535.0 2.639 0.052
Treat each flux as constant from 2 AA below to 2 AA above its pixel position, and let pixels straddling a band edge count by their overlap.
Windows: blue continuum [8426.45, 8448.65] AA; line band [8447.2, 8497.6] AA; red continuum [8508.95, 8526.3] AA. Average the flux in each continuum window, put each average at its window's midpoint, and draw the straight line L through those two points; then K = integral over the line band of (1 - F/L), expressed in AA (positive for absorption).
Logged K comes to -1.2 AA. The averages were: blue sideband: 2.47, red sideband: 2.5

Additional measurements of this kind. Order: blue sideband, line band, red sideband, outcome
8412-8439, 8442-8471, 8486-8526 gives -0.7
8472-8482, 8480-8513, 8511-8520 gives 0.3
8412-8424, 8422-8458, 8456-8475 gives 0.4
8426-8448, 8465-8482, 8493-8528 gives -0.4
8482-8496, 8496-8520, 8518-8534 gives 1.3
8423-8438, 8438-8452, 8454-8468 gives 0.0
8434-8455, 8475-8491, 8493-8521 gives -0.4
